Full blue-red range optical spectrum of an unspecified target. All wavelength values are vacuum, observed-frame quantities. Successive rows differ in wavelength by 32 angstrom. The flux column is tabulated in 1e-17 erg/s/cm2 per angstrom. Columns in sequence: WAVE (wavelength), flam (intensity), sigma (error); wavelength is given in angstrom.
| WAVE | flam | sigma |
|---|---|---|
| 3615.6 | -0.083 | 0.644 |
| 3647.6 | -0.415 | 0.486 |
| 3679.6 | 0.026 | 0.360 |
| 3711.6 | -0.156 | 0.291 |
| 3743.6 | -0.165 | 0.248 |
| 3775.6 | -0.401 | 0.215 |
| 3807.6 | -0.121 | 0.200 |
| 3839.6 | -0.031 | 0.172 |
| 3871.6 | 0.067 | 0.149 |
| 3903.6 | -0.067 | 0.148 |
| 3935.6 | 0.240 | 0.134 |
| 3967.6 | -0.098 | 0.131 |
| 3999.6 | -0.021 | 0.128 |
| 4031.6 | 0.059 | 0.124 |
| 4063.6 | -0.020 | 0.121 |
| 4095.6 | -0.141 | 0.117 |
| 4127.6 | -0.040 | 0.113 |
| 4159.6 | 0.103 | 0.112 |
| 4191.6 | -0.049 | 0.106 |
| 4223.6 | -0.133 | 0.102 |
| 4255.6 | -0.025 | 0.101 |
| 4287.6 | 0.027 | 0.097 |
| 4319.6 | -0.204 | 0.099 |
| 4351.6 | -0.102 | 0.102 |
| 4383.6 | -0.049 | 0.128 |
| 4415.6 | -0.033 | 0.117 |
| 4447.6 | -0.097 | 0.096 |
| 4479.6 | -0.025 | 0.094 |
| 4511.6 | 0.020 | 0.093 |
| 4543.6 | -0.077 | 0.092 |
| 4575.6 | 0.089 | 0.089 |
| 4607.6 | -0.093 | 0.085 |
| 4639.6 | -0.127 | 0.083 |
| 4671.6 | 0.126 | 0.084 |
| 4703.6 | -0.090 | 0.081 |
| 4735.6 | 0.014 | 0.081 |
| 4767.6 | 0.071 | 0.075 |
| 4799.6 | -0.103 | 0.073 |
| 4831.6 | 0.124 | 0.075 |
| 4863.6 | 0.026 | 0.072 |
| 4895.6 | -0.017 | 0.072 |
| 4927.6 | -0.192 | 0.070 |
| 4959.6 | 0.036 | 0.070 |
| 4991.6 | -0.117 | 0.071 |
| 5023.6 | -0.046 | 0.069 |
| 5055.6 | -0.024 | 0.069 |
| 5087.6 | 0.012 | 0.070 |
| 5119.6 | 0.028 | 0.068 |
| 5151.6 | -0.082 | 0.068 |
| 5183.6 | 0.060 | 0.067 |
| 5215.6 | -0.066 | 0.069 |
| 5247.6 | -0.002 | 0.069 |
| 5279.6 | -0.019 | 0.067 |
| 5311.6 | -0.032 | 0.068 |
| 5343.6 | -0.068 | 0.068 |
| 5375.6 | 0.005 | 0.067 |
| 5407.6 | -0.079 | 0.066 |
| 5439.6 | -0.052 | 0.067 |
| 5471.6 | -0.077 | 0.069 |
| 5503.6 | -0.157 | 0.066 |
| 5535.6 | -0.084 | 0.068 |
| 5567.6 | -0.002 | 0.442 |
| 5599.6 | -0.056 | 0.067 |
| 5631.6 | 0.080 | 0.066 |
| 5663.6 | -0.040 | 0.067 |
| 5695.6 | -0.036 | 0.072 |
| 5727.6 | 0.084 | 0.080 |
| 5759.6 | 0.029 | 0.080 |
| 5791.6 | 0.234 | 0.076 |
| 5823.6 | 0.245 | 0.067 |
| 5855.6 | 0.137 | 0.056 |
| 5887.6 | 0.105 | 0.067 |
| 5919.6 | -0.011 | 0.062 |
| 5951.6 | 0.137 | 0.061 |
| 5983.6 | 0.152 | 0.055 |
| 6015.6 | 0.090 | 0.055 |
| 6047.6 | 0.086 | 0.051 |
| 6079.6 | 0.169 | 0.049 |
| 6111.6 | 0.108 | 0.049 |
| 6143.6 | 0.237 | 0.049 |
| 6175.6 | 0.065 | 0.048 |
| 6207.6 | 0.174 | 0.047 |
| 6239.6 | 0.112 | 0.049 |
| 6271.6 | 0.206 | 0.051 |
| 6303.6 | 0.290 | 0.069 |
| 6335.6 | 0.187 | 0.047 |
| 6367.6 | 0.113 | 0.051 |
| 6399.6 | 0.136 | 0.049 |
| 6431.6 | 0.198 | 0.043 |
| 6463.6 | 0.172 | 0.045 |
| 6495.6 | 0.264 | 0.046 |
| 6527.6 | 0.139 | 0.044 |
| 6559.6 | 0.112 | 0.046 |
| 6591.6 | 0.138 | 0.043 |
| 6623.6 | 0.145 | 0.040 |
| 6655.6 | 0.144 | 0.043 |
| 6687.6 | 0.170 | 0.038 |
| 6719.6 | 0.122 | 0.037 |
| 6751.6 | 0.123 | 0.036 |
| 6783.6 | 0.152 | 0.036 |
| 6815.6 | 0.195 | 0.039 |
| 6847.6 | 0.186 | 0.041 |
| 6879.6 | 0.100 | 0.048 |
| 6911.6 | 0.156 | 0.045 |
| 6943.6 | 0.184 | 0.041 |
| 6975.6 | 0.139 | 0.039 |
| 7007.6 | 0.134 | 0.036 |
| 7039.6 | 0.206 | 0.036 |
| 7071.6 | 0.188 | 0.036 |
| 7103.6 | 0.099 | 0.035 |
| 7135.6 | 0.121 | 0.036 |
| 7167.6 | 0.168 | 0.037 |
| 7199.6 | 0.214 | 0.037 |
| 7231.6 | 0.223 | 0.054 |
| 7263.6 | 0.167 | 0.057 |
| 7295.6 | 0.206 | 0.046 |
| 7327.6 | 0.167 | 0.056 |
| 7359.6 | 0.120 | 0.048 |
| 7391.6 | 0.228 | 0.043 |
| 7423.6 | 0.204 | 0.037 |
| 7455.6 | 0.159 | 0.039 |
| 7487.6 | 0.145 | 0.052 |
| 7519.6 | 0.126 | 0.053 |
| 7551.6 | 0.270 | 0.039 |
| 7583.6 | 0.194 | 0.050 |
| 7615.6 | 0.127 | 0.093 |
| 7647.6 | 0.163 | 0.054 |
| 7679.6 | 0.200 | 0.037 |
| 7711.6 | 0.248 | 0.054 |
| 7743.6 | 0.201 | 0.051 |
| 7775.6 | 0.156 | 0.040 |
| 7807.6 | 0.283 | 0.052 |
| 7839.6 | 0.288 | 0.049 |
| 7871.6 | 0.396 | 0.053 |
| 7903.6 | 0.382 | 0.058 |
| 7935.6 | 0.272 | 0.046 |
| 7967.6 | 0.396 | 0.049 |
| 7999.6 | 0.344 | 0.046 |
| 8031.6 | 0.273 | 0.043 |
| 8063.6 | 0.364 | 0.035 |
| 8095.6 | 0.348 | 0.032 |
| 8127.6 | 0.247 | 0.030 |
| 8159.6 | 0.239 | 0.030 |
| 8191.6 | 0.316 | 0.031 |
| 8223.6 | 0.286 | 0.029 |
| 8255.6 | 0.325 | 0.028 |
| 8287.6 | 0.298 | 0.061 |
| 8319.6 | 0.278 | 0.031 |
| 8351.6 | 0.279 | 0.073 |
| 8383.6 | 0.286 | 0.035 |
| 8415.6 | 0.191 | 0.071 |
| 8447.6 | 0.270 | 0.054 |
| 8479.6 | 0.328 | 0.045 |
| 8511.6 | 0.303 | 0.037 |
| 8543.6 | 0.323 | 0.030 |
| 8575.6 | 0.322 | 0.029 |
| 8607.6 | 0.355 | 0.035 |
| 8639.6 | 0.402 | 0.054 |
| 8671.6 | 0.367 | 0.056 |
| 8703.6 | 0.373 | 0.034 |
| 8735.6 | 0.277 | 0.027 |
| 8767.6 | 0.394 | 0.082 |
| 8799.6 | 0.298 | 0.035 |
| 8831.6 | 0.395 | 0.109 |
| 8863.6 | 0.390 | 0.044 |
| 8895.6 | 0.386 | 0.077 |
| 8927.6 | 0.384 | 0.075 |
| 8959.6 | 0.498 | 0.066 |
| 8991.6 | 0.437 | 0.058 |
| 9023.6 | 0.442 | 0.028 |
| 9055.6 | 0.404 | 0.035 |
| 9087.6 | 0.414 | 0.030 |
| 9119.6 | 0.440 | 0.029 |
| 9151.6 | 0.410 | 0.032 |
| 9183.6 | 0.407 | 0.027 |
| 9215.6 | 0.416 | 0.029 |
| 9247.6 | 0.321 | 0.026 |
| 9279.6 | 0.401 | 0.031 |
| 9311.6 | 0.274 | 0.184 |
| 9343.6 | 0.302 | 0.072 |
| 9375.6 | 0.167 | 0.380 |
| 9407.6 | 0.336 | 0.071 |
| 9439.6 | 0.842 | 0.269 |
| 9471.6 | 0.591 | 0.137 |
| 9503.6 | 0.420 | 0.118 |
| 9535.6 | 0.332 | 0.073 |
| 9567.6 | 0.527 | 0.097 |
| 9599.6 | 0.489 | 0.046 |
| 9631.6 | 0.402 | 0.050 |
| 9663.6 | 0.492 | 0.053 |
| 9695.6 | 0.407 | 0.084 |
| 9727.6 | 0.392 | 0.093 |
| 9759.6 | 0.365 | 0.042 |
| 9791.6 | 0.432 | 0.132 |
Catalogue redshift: 0.957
